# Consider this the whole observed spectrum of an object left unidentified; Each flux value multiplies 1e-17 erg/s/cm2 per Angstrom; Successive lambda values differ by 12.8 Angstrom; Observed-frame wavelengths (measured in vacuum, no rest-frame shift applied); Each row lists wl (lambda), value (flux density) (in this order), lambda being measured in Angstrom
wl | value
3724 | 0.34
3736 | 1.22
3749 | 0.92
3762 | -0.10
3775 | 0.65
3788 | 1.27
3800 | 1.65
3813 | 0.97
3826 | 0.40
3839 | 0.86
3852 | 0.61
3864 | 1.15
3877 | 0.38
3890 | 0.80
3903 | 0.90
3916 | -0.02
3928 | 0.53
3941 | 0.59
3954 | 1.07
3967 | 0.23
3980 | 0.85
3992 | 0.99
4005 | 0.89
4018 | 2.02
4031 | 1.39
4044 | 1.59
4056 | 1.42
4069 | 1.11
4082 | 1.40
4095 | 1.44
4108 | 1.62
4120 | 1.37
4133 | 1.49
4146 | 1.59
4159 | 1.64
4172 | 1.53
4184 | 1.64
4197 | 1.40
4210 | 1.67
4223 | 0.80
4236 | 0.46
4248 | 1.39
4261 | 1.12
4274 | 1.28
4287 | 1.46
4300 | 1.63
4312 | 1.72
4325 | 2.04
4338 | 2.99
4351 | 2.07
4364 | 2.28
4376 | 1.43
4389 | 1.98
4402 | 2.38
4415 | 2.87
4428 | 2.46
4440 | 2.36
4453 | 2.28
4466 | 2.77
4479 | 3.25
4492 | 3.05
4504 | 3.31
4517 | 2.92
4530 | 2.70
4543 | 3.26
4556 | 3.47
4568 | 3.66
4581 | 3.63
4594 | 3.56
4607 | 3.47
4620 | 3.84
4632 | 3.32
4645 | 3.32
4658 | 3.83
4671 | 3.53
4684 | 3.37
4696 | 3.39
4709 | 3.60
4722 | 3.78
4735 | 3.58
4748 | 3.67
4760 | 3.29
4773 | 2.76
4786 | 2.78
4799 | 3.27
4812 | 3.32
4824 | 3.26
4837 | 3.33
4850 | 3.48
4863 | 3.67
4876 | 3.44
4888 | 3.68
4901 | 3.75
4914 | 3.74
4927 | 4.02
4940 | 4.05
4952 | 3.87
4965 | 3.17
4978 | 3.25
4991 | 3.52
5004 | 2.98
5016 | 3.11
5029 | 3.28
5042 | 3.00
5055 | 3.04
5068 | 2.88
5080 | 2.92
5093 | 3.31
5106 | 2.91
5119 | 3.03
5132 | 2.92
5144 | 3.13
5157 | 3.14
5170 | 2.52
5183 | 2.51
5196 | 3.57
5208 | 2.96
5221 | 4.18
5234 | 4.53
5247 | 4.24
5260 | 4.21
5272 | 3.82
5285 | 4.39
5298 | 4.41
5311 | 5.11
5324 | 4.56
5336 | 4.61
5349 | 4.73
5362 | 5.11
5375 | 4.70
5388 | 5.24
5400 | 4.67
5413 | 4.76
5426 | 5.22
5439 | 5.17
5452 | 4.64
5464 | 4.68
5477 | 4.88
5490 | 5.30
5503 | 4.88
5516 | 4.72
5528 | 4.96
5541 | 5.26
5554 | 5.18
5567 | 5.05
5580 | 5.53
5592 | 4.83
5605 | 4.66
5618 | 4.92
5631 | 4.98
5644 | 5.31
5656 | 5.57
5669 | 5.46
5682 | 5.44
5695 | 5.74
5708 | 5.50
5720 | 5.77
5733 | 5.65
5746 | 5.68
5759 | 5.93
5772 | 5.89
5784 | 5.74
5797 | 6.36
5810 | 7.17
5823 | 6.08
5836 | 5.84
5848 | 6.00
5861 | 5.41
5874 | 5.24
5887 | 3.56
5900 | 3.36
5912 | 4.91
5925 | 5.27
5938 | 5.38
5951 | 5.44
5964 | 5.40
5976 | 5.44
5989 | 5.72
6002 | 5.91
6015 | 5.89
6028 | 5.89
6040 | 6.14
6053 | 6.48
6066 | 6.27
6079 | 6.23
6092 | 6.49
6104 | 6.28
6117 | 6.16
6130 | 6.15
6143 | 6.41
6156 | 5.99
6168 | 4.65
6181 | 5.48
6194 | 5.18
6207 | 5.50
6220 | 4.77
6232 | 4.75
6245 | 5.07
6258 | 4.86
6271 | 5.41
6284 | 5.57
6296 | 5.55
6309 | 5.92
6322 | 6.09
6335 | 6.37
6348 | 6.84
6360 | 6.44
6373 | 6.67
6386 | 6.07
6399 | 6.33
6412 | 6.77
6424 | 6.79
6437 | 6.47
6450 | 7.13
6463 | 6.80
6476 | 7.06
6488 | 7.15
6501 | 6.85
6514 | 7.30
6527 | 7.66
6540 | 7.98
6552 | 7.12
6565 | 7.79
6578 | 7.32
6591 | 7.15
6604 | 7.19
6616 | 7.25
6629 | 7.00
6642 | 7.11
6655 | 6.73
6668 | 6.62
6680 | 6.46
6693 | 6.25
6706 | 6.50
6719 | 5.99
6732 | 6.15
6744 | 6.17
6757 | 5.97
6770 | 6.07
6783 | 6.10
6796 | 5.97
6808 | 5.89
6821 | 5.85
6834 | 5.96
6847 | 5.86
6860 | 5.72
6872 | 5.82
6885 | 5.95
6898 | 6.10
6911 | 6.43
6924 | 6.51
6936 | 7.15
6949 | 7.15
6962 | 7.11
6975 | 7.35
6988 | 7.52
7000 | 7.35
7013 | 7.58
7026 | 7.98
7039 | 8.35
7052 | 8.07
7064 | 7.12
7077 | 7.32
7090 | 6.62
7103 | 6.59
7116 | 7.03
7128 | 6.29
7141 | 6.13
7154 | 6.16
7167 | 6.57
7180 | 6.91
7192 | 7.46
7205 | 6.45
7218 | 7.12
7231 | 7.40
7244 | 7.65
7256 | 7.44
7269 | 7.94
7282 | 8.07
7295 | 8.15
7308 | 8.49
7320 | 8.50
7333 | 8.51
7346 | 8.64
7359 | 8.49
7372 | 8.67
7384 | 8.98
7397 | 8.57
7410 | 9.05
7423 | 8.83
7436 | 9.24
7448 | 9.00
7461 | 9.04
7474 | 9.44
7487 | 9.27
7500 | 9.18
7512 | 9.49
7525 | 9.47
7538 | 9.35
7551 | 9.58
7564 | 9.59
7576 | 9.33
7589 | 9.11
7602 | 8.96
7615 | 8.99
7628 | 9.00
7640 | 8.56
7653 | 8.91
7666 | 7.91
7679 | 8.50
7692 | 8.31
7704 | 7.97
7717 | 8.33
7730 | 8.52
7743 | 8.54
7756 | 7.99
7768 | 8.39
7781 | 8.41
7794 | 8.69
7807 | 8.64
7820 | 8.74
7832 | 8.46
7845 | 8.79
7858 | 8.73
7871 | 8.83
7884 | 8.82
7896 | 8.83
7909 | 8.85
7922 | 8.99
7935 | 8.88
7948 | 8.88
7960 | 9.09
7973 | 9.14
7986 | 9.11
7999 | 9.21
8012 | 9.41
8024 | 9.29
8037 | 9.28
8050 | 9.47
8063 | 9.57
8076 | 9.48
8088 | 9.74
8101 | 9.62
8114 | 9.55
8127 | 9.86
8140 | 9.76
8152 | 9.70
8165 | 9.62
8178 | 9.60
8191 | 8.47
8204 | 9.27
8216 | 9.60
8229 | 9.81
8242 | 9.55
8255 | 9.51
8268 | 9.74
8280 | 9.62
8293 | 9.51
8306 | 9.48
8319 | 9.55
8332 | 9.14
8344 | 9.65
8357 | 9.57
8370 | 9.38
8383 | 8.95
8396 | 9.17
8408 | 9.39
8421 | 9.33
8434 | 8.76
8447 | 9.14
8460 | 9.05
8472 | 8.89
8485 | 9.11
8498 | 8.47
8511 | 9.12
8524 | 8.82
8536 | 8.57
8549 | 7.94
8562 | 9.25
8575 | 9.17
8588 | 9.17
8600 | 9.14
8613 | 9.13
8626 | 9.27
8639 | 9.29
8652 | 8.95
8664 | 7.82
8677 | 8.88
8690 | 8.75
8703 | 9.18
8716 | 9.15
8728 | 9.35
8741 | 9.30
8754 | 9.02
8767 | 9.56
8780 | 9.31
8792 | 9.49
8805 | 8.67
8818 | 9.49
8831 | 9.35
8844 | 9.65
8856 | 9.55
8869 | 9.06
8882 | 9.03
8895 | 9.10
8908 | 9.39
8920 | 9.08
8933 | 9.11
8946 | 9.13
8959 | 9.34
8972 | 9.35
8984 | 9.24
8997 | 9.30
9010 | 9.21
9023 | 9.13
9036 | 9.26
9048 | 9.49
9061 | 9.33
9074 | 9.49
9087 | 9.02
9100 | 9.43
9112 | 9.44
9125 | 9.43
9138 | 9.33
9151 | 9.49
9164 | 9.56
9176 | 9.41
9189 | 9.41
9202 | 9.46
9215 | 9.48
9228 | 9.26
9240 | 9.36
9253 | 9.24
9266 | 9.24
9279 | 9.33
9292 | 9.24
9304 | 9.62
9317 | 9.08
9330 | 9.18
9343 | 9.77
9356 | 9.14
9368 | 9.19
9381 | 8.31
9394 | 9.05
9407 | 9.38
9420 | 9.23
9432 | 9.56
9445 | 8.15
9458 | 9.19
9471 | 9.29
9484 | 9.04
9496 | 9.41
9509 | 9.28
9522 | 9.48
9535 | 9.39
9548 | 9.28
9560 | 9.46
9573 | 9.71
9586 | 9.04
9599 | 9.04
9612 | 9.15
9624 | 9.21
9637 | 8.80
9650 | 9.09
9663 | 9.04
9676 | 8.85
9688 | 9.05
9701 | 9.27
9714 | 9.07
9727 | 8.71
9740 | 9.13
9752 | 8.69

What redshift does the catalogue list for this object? 0.00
